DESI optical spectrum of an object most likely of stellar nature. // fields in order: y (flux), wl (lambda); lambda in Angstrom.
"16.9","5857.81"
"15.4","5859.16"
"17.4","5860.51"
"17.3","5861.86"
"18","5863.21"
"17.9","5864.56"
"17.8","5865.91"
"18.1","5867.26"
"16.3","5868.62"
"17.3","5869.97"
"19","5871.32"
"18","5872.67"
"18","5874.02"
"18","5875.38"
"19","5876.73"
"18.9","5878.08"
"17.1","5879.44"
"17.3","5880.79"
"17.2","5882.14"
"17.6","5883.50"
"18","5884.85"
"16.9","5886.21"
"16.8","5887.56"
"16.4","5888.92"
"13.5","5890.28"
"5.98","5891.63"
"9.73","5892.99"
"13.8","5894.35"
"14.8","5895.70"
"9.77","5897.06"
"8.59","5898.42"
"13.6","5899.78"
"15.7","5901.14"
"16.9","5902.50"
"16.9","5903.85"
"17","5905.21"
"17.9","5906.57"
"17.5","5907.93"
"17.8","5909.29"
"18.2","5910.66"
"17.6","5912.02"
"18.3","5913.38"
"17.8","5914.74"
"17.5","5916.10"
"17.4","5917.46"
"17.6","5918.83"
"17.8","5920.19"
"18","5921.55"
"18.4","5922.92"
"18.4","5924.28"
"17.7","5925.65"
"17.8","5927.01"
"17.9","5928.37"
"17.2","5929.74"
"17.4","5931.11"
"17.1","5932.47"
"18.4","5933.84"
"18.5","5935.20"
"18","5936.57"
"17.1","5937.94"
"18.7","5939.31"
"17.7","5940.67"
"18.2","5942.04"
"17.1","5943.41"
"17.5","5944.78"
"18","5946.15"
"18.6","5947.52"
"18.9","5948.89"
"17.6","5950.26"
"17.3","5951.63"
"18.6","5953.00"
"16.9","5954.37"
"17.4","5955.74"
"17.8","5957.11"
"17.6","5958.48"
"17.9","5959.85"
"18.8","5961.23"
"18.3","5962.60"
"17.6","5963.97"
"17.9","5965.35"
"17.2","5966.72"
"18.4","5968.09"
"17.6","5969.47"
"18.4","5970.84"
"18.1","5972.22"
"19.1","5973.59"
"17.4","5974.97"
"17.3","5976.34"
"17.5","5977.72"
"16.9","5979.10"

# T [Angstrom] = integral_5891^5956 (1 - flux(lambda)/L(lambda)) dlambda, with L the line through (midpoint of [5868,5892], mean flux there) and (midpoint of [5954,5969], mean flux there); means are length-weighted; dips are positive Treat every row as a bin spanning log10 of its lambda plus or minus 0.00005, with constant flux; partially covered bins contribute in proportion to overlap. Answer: 2.5 Angstrom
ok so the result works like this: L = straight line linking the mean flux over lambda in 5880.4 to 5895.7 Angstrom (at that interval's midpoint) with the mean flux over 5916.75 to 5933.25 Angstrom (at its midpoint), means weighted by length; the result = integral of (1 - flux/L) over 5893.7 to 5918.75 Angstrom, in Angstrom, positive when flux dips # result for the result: 0.5 Angstrom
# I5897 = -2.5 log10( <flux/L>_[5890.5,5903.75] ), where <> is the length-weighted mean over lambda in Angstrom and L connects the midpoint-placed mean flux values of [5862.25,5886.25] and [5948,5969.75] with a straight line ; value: 0.40 mag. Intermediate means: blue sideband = 17.8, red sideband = 17.9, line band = 12.4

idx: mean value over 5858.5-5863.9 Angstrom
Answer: 17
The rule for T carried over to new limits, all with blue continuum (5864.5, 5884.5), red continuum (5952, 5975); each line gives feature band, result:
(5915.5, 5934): 0.2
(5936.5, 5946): 0.1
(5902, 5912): 0.2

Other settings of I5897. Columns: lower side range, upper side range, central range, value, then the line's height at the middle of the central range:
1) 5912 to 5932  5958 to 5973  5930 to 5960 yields 0.005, 17.9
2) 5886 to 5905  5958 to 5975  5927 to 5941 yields -0.118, 16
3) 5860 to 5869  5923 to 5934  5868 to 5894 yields 0.082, 17.6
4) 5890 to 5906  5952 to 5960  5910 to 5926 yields -0.218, 14.7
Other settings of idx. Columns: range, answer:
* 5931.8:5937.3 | 18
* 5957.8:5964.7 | 18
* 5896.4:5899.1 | 9.17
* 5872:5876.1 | 18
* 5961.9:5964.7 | 17.9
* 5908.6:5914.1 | 18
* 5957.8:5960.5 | 17.8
